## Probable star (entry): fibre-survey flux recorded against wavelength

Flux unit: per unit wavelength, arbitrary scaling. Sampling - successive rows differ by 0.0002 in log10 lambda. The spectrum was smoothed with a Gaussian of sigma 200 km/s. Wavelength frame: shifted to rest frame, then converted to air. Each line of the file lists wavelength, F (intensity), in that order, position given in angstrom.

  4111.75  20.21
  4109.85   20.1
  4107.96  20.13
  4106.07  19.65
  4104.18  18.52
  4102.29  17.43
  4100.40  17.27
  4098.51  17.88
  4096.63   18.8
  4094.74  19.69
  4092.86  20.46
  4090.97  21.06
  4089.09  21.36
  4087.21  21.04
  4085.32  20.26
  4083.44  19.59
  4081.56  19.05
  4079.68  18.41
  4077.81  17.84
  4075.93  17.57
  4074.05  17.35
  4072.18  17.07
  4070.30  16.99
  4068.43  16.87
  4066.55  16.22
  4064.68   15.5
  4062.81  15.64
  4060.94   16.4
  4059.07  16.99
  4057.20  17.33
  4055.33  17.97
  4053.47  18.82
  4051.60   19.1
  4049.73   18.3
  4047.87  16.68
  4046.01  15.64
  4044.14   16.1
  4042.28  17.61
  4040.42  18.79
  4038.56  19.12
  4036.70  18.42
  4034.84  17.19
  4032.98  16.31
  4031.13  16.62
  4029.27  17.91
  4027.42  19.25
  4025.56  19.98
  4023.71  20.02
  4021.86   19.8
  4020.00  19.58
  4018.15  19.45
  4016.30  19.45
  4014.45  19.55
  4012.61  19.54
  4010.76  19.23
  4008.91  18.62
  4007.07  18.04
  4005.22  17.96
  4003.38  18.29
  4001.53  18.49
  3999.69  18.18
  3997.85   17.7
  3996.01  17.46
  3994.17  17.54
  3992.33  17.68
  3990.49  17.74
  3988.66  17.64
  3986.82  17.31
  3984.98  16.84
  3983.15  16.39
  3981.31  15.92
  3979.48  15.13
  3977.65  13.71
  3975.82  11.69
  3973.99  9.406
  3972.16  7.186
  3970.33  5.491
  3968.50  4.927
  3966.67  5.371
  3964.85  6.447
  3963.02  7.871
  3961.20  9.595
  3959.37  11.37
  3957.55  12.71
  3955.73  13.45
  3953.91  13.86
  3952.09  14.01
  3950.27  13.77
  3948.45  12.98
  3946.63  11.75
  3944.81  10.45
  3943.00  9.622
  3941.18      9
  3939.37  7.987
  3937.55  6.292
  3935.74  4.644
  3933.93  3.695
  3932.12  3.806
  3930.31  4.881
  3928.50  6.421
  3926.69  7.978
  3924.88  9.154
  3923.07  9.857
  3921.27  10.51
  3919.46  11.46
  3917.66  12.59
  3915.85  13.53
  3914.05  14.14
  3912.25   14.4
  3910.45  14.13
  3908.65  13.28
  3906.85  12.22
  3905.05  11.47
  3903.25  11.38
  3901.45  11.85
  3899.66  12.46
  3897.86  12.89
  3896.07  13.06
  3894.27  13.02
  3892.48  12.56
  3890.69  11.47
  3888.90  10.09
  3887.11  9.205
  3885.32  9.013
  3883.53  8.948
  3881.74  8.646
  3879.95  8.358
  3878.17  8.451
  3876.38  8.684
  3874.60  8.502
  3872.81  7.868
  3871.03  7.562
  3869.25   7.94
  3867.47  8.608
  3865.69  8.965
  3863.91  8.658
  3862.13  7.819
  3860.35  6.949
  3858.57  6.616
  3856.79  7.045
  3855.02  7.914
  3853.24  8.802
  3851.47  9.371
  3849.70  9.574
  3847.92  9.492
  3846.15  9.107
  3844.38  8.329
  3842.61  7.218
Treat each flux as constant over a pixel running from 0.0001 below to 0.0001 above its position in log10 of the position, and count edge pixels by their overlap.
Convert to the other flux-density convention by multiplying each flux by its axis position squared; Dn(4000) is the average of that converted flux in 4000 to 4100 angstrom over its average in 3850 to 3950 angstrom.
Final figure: 2.05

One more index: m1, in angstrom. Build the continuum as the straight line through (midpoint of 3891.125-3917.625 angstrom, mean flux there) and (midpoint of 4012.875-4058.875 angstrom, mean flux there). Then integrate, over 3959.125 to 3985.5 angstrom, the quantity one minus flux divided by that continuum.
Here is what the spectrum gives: 9.0 angstrom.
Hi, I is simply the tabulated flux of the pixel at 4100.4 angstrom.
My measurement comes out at 17.27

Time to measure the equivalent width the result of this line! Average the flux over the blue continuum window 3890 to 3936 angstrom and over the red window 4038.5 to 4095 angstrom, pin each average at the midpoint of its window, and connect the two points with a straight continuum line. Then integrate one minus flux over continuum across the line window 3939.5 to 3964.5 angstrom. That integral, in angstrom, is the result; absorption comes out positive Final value 2.4 angstrom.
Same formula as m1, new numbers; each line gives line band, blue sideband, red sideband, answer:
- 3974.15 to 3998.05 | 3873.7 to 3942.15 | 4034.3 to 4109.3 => -3.7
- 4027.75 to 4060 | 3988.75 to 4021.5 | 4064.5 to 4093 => 1.6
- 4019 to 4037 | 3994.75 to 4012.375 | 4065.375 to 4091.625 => -0.2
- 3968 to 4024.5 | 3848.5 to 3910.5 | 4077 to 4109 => -4.9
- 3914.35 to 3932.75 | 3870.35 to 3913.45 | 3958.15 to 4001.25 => 3.7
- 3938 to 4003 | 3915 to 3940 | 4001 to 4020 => 4.5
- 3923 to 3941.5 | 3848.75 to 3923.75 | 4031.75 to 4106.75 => 8.7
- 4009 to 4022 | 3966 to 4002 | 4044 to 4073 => -3.5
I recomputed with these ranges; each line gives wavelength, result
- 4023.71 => 20.02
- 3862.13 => 7.819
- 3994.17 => 17.54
